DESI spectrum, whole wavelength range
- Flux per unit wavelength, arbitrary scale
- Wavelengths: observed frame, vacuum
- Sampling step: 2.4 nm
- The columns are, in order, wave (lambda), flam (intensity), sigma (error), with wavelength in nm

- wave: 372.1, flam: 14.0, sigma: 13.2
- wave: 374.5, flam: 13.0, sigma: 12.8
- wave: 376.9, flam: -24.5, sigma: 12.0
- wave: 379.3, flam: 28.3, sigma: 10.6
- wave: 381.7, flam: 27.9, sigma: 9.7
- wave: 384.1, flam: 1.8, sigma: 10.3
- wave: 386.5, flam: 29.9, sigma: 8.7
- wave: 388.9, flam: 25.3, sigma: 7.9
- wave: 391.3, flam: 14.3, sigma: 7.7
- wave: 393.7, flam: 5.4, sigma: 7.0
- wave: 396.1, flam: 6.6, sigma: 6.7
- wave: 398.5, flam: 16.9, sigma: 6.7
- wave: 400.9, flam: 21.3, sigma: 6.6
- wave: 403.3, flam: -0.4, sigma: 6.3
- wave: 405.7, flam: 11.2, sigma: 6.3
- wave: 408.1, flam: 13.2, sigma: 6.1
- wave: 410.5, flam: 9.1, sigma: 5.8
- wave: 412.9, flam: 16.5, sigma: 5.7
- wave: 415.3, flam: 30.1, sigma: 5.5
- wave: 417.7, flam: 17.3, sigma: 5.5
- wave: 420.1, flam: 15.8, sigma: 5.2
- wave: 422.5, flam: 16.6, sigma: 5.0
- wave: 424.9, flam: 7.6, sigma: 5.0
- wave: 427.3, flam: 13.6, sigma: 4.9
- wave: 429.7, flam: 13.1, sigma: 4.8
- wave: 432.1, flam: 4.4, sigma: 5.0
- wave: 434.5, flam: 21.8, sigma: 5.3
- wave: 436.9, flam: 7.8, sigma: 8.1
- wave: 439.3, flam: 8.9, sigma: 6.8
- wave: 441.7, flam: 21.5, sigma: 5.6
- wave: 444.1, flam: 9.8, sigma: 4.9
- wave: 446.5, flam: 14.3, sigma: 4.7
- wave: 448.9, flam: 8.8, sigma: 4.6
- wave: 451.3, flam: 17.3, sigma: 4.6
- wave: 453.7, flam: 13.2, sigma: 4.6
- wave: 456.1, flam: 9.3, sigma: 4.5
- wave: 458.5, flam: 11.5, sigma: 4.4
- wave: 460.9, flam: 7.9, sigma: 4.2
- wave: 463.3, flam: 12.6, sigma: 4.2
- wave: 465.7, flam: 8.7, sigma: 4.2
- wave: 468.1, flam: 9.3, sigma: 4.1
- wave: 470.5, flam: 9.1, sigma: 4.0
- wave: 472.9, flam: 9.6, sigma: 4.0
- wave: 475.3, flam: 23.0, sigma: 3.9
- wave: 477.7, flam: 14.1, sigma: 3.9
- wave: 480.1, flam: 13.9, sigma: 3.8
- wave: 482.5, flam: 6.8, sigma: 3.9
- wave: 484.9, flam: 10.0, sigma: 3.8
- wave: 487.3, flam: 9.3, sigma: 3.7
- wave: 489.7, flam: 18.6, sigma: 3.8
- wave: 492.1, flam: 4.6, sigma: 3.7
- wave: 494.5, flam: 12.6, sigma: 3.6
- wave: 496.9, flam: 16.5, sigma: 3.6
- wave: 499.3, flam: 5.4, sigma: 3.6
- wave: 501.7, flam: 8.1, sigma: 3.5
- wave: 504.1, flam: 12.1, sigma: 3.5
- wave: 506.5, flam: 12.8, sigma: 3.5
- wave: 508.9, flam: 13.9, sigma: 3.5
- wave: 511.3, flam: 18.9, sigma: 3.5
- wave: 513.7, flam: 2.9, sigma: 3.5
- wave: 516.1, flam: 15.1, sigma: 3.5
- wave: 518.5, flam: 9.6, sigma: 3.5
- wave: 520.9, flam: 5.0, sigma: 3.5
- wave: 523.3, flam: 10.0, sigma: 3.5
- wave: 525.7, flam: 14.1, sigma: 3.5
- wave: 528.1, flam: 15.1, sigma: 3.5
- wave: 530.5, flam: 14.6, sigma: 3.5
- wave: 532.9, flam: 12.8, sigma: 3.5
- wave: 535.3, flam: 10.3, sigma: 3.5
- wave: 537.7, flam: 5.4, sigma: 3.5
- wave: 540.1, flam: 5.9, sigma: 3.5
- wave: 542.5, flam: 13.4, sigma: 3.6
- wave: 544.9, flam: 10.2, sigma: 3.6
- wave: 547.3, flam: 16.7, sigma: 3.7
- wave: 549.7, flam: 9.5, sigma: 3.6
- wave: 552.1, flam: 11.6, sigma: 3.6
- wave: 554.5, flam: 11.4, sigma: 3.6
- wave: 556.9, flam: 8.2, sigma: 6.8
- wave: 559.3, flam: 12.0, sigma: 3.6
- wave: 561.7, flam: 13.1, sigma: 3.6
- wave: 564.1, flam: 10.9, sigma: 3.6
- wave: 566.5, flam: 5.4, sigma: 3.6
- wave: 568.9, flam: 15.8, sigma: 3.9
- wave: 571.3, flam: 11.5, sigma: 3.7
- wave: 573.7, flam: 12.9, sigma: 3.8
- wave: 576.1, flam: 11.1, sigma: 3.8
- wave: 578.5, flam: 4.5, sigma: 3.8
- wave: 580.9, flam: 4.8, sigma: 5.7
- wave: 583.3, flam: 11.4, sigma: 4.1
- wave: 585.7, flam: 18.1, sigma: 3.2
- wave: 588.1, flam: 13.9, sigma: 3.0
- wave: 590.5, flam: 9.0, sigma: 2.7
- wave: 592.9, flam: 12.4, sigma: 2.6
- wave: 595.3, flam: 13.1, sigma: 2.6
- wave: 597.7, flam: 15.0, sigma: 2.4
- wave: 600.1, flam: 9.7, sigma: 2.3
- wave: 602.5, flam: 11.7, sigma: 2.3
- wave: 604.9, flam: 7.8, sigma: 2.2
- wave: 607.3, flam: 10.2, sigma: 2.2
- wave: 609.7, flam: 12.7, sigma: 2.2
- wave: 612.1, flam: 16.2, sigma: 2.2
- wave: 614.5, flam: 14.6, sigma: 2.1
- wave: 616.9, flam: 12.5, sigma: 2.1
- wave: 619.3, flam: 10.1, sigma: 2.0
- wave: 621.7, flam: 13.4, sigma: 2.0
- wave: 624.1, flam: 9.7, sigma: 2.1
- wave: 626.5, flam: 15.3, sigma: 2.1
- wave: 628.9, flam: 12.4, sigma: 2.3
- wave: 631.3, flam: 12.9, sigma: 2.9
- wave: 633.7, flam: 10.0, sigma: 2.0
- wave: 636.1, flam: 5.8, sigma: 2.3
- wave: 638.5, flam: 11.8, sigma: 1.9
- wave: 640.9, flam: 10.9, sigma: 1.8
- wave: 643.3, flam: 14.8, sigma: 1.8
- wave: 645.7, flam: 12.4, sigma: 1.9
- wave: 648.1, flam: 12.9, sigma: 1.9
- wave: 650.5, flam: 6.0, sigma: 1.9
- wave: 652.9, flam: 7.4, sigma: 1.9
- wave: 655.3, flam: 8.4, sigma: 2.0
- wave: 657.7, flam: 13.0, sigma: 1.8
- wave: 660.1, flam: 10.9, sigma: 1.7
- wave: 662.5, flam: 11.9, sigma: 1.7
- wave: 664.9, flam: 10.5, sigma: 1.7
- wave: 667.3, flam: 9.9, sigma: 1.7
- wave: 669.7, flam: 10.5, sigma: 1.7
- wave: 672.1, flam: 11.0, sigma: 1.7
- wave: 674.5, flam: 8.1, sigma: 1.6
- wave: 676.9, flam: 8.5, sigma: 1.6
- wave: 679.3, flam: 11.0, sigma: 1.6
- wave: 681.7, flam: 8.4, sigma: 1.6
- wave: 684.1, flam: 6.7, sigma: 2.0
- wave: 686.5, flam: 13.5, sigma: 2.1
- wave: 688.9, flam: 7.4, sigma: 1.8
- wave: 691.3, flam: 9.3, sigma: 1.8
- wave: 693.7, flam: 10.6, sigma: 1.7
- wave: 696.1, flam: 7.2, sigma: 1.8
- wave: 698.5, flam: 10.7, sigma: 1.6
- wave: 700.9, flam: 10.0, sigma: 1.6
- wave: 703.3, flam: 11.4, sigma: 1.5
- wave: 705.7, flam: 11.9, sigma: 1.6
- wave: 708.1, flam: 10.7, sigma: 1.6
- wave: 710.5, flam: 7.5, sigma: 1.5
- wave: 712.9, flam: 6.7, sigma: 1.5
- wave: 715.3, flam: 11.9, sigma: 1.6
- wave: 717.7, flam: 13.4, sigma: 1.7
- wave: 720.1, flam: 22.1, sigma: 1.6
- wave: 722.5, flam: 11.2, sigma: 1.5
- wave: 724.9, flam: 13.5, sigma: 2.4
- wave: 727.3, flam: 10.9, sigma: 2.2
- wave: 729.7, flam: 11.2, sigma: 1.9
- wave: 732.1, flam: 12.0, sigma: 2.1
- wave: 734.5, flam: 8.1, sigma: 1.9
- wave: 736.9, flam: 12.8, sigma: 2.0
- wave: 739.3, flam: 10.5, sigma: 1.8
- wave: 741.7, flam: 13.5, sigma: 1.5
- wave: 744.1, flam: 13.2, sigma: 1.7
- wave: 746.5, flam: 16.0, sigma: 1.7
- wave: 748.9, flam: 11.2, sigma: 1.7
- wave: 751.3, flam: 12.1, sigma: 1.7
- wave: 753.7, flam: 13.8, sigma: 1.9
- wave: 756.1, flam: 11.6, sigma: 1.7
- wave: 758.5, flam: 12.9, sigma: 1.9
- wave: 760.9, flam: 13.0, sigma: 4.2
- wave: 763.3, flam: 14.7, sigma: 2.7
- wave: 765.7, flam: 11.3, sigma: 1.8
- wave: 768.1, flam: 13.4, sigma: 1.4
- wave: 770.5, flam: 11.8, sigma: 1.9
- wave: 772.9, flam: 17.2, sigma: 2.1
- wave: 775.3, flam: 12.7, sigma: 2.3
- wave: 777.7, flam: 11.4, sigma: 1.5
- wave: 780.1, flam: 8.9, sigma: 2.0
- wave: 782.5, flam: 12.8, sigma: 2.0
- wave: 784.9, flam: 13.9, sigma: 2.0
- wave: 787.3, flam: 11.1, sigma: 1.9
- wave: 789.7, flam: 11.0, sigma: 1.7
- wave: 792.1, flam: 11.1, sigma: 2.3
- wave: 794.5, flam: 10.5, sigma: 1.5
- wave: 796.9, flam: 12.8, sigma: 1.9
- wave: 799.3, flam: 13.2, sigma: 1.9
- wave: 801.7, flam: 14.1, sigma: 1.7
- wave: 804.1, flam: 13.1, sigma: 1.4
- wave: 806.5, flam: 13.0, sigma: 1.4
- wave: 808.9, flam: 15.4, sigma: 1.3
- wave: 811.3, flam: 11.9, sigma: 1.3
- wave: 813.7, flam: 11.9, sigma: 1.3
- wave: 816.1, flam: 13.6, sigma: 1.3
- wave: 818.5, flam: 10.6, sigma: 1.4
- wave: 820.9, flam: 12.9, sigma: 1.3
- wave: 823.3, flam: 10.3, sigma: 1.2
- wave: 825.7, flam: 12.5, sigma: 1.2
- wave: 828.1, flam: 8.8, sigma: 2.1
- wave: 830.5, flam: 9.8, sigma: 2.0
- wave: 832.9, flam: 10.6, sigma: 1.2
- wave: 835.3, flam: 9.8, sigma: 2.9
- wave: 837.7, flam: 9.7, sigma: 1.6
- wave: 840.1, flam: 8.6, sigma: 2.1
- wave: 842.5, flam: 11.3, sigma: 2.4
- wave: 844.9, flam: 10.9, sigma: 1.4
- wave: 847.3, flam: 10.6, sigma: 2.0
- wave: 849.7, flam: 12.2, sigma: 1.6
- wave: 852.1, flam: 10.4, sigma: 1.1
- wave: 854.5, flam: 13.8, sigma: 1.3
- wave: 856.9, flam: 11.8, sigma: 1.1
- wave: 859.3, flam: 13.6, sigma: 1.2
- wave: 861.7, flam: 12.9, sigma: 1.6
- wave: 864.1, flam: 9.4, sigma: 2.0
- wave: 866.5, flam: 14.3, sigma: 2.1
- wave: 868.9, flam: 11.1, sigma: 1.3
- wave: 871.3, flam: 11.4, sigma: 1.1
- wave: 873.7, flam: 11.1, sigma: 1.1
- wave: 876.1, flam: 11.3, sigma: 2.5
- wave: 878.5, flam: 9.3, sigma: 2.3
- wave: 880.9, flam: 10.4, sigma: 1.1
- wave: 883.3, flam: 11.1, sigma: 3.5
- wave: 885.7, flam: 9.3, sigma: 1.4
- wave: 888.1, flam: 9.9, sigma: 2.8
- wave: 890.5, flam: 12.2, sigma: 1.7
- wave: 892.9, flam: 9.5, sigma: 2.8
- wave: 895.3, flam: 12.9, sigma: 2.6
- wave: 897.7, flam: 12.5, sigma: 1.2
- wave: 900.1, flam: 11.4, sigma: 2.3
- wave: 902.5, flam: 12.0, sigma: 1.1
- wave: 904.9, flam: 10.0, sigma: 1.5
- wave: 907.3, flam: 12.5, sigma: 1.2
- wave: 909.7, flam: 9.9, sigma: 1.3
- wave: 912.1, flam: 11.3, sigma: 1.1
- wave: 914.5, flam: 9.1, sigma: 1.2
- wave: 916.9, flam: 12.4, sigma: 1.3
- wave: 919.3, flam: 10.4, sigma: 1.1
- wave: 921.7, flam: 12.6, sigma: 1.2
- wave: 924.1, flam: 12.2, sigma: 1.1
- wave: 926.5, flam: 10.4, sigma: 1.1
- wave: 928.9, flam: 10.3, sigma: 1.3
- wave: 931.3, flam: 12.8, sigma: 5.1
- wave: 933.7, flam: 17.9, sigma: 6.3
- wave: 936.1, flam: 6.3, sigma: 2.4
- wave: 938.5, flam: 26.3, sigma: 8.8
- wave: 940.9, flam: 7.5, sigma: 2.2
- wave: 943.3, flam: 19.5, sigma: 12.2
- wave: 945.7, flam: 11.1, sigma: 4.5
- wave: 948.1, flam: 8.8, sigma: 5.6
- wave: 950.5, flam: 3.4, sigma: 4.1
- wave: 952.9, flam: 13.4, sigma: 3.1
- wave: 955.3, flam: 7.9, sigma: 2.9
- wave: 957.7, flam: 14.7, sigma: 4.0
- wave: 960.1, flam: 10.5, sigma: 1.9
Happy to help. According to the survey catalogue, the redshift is 0.93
